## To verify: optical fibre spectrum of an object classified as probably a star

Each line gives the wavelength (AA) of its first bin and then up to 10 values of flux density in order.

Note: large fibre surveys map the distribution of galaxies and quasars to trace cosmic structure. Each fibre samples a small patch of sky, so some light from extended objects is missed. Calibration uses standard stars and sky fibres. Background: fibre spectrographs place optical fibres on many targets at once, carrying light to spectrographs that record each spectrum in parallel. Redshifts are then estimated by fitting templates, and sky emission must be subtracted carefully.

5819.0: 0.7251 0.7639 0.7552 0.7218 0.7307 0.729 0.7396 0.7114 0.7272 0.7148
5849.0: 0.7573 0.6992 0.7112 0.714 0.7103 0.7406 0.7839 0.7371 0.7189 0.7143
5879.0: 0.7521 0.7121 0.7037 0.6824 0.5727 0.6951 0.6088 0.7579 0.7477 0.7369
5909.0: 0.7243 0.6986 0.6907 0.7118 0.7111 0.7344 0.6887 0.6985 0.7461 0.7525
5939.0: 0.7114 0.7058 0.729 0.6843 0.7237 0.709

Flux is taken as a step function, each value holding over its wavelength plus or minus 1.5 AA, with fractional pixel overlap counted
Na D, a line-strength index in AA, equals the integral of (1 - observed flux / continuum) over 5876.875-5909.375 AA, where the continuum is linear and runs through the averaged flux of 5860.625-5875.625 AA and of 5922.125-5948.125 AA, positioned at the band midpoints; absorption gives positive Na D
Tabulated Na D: 1.43 AA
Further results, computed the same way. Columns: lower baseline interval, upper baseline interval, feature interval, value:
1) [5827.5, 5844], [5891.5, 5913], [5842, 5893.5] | 0.1 AA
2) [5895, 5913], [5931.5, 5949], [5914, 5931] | 0.3 AA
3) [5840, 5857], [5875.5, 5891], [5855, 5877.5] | -0.6 AA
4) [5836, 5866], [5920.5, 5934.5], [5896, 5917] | 0.2 AA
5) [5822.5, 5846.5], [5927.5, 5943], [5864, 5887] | -0.1 AA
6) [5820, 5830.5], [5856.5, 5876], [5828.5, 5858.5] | 0.6 AA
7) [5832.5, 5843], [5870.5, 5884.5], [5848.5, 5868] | -0.1 AA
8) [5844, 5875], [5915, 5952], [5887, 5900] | 1.3 AA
